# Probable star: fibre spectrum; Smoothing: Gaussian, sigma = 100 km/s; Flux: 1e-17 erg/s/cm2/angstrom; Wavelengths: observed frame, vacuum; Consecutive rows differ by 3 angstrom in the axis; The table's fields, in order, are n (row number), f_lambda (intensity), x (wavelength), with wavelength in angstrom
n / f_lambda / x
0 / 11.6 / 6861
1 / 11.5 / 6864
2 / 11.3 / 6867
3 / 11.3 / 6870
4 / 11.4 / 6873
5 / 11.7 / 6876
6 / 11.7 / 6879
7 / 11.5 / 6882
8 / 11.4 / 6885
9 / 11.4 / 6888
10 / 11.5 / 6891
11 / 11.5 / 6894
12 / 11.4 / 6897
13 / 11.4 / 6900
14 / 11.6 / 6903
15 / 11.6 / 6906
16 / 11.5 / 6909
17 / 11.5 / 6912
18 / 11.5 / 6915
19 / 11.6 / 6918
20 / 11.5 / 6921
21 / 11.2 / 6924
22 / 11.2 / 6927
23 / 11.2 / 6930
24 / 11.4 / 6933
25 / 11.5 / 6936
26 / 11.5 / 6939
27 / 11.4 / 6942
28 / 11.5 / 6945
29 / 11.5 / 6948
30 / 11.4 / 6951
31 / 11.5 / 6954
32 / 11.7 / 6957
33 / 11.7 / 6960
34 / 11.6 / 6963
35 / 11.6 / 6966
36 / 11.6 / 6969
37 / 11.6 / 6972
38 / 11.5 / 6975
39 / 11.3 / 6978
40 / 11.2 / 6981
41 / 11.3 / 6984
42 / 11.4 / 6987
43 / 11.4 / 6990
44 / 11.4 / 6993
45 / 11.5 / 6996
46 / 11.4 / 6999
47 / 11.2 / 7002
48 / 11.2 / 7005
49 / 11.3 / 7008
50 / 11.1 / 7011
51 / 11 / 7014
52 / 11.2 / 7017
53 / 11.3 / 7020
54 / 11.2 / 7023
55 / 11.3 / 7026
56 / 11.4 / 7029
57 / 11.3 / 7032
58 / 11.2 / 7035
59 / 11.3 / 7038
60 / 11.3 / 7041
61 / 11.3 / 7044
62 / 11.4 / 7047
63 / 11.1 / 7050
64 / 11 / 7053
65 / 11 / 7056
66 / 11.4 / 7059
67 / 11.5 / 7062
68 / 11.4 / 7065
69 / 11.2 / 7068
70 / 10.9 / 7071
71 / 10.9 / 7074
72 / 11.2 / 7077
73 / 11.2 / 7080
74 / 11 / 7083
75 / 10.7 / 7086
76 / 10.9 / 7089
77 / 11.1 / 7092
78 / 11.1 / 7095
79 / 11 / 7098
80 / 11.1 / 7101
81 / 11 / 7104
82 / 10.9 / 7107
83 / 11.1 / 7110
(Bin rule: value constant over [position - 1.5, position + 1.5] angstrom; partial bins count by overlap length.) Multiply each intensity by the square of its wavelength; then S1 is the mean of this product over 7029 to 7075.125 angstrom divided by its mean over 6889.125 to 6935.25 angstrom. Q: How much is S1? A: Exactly 1.0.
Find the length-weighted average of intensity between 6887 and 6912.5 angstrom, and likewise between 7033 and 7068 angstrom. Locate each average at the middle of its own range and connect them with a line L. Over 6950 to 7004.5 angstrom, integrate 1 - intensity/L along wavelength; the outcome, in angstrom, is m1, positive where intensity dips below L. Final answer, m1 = -0.4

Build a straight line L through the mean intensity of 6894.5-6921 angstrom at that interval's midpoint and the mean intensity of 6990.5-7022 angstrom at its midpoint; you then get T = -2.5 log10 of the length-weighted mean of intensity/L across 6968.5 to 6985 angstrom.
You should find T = -0.01 mag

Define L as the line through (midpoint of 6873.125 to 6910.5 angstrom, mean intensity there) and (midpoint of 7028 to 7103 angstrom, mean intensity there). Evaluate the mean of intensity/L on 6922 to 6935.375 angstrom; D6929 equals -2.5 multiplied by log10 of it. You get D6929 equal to 0.02 mag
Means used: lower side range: 11.5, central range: 11.3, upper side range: 11.2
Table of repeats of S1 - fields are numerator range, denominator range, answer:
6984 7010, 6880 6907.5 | 1.02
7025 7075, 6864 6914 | 1.02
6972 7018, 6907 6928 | 1.01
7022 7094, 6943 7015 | 1.00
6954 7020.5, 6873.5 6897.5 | 1.02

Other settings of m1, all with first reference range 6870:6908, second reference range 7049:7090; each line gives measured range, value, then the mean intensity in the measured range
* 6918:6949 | 0.0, 11.4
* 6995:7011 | -0.1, 11.3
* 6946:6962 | -0.3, 11.6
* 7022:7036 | -0.1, 11.3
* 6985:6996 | -0.1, 11.4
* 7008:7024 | 0.1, 11.2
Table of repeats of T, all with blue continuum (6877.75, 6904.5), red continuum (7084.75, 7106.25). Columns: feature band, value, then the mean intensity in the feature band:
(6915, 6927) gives 0.00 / 11.4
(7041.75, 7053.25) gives -0.01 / 11.2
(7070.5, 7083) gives 0.00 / 11.1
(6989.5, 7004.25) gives -0.01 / 11.4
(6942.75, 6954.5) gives -0.01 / 11.5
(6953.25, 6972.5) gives -0.03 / 11.6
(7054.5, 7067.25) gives -0.02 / 11.3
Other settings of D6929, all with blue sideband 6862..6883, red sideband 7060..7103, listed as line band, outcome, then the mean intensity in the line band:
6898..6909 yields -0.01 mag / 11.5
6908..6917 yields -0.01 mag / 11.5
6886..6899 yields 0.00 mag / 11.4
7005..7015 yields 0.01 mag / 11.2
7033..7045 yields -0.01 mag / 11.3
